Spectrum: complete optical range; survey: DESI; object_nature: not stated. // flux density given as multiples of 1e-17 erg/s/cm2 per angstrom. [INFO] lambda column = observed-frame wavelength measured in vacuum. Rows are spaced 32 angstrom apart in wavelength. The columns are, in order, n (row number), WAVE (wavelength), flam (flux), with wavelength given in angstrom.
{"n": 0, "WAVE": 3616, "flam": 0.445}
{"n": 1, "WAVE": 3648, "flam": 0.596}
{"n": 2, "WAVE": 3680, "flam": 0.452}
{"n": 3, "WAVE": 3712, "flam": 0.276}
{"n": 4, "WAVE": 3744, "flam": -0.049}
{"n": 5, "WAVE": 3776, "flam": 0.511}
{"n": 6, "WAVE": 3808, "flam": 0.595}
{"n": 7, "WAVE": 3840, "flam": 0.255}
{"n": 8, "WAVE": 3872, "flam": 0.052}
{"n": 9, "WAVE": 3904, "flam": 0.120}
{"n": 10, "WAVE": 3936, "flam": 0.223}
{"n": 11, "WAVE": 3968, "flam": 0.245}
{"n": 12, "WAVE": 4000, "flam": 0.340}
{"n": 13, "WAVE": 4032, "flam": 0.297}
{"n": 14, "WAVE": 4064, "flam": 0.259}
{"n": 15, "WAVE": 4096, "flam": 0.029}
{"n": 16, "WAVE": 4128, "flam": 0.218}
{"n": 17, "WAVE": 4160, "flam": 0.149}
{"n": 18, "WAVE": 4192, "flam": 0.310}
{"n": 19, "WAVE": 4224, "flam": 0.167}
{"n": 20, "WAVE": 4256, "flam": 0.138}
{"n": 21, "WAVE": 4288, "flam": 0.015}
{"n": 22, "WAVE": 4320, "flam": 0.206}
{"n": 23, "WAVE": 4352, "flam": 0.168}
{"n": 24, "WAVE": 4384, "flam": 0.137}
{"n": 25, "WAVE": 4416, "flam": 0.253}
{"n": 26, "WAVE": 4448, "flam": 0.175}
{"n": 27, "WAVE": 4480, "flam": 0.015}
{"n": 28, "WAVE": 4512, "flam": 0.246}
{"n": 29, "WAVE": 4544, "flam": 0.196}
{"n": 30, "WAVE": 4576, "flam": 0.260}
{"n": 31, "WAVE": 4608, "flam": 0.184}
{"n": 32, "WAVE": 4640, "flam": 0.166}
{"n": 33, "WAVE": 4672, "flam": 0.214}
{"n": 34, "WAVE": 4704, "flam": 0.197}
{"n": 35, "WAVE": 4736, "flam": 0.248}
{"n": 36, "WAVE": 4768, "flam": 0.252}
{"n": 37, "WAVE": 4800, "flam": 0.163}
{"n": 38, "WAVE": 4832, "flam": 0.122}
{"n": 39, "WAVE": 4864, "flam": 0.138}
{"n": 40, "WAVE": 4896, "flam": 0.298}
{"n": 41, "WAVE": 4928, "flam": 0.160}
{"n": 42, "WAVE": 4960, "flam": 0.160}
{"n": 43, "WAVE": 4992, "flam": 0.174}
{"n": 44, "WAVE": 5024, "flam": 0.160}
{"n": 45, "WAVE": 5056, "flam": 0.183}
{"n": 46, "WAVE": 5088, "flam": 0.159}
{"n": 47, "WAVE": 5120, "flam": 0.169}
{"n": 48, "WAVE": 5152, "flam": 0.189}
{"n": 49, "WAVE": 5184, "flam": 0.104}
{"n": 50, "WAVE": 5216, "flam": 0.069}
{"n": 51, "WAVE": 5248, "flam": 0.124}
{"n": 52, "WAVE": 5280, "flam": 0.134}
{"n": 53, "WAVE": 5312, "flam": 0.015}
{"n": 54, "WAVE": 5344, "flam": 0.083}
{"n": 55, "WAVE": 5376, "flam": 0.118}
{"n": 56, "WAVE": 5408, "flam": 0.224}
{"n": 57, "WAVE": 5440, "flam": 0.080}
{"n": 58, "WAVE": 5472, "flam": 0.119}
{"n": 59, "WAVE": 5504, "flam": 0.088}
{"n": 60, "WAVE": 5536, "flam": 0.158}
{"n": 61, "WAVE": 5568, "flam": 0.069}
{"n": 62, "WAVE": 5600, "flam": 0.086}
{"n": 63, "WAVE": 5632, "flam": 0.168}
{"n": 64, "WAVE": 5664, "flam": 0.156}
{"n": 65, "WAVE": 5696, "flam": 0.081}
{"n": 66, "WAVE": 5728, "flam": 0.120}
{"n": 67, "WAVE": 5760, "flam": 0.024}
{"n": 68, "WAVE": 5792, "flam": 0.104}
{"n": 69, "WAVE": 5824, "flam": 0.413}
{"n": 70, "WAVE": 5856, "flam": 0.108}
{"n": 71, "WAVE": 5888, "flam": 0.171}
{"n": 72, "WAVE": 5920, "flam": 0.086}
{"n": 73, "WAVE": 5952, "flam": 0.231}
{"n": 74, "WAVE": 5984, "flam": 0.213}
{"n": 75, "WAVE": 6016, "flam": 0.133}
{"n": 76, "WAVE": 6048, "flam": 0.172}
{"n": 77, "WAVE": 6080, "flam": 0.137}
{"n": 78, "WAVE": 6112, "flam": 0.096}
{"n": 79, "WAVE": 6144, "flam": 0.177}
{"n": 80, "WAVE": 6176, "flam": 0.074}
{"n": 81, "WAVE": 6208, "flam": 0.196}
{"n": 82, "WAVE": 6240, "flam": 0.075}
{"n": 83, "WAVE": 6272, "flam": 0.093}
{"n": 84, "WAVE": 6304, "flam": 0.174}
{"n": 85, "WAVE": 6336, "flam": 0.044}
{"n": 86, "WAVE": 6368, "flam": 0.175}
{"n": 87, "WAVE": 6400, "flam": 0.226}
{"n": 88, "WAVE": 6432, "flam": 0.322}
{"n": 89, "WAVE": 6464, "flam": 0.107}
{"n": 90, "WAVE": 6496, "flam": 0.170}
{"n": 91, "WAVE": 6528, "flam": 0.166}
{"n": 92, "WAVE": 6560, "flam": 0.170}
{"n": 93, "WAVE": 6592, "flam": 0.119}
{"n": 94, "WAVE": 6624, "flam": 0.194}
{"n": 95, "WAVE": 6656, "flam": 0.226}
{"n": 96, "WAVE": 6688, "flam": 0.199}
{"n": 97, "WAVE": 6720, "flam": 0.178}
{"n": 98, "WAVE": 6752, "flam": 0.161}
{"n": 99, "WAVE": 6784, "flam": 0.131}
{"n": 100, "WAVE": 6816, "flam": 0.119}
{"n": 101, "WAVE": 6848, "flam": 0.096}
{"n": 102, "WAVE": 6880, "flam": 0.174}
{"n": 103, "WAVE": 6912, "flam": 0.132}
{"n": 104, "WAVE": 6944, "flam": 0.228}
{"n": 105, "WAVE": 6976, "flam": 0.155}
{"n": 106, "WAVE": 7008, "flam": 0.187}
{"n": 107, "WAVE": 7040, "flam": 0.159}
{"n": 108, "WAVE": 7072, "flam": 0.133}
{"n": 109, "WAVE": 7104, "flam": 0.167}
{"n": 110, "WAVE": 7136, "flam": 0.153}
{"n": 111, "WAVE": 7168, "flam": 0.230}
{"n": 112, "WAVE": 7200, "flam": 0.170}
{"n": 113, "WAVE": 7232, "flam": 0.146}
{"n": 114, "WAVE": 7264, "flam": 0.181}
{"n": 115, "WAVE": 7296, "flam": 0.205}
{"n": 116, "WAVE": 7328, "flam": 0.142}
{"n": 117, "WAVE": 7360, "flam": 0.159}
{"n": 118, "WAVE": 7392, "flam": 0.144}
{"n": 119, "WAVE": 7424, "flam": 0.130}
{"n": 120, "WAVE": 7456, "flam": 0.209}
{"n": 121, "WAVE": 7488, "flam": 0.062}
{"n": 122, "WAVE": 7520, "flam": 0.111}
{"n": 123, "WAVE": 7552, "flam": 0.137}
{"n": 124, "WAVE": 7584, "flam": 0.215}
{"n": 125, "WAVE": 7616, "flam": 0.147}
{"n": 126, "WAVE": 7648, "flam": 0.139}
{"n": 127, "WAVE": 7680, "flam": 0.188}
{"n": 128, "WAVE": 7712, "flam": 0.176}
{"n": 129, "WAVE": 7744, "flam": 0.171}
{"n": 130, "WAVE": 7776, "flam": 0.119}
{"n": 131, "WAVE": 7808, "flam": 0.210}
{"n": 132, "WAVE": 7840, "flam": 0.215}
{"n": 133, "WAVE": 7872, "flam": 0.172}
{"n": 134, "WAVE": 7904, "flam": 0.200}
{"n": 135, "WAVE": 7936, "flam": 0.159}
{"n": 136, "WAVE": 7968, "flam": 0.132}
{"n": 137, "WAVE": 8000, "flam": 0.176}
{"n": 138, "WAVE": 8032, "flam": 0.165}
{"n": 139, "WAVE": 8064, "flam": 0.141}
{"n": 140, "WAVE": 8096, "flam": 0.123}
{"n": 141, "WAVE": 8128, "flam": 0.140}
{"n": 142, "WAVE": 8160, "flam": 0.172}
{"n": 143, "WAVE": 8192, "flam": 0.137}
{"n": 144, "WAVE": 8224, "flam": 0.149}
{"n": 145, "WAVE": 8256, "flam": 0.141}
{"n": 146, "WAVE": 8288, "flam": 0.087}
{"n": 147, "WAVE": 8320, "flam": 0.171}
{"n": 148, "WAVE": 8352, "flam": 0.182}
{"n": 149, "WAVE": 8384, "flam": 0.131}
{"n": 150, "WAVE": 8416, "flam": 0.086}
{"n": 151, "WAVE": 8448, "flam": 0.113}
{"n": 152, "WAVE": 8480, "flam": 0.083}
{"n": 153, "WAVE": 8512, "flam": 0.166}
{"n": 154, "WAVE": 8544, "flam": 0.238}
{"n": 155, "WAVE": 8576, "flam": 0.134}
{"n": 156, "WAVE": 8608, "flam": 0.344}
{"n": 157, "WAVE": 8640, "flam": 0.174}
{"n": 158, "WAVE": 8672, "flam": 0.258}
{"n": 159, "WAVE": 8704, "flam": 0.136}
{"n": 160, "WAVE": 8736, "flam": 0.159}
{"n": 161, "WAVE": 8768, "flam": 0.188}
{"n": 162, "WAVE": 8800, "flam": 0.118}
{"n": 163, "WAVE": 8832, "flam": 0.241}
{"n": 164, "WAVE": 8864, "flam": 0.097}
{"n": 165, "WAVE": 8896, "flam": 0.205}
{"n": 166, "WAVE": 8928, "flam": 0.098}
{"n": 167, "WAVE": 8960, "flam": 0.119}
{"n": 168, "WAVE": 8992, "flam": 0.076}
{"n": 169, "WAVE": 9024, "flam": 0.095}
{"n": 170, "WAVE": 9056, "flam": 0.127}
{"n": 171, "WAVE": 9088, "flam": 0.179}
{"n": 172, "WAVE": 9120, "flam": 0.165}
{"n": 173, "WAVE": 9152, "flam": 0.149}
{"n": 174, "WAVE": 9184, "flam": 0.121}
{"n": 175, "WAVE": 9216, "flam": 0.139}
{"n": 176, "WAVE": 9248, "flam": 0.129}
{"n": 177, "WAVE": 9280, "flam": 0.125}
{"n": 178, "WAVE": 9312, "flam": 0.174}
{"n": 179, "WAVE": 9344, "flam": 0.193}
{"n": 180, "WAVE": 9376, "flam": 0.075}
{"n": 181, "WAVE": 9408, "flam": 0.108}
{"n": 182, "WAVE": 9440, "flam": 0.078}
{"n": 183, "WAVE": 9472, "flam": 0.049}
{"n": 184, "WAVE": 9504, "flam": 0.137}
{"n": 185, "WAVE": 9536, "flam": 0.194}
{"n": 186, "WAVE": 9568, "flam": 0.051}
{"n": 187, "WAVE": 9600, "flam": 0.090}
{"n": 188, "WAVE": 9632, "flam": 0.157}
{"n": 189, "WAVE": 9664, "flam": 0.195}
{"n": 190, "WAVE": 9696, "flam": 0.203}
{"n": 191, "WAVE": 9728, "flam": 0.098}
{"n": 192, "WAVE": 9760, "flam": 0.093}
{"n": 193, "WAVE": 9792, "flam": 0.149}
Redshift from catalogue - 0.72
